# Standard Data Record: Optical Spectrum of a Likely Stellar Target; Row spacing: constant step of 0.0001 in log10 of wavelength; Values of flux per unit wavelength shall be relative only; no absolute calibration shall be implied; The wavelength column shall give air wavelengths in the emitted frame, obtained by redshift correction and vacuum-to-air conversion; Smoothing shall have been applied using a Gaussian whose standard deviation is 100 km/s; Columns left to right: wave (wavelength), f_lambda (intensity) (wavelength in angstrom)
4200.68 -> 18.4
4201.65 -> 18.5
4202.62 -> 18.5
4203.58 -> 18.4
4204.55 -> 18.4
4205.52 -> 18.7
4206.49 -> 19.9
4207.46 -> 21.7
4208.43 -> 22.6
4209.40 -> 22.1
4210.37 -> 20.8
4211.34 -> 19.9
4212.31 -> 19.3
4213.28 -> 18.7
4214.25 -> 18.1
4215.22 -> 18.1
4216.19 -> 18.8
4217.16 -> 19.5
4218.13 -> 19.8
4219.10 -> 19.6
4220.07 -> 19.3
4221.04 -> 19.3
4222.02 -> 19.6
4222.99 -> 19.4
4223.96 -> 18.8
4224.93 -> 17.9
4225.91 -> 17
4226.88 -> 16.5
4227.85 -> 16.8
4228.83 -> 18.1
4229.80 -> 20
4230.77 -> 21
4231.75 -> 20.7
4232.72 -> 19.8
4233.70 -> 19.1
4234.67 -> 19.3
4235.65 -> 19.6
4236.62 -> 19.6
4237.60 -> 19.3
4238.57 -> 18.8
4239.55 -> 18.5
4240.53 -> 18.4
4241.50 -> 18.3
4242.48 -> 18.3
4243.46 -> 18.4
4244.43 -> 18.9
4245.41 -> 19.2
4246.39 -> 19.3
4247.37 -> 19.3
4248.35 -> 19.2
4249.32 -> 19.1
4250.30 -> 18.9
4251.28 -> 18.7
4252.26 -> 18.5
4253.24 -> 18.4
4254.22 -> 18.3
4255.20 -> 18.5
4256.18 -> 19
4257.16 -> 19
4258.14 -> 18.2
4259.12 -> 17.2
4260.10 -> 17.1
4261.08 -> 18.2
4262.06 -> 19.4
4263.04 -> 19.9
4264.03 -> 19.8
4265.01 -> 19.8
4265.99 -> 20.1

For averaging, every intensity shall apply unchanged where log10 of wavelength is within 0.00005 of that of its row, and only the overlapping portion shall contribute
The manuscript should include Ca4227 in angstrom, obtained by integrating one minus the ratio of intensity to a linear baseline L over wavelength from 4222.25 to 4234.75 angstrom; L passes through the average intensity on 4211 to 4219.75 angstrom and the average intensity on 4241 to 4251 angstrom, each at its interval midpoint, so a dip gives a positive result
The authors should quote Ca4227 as 0.1 angstrom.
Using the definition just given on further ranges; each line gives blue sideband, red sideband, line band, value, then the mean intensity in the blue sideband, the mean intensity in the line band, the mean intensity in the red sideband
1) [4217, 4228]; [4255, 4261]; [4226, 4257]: -0.8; 18.7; 18.9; 18.2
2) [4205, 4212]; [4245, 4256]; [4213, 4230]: 1.3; 20.7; 18.6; 18.9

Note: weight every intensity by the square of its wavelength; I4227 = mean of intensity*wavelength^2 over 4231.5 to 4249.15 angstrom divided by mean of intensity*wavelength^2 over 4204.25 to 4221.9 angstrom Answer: 0.98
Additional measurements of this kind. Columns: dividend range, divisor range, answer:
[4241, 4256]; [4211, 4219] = 1.00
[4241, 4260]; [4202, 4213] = 0.95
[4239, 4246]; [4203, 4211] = 0.93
